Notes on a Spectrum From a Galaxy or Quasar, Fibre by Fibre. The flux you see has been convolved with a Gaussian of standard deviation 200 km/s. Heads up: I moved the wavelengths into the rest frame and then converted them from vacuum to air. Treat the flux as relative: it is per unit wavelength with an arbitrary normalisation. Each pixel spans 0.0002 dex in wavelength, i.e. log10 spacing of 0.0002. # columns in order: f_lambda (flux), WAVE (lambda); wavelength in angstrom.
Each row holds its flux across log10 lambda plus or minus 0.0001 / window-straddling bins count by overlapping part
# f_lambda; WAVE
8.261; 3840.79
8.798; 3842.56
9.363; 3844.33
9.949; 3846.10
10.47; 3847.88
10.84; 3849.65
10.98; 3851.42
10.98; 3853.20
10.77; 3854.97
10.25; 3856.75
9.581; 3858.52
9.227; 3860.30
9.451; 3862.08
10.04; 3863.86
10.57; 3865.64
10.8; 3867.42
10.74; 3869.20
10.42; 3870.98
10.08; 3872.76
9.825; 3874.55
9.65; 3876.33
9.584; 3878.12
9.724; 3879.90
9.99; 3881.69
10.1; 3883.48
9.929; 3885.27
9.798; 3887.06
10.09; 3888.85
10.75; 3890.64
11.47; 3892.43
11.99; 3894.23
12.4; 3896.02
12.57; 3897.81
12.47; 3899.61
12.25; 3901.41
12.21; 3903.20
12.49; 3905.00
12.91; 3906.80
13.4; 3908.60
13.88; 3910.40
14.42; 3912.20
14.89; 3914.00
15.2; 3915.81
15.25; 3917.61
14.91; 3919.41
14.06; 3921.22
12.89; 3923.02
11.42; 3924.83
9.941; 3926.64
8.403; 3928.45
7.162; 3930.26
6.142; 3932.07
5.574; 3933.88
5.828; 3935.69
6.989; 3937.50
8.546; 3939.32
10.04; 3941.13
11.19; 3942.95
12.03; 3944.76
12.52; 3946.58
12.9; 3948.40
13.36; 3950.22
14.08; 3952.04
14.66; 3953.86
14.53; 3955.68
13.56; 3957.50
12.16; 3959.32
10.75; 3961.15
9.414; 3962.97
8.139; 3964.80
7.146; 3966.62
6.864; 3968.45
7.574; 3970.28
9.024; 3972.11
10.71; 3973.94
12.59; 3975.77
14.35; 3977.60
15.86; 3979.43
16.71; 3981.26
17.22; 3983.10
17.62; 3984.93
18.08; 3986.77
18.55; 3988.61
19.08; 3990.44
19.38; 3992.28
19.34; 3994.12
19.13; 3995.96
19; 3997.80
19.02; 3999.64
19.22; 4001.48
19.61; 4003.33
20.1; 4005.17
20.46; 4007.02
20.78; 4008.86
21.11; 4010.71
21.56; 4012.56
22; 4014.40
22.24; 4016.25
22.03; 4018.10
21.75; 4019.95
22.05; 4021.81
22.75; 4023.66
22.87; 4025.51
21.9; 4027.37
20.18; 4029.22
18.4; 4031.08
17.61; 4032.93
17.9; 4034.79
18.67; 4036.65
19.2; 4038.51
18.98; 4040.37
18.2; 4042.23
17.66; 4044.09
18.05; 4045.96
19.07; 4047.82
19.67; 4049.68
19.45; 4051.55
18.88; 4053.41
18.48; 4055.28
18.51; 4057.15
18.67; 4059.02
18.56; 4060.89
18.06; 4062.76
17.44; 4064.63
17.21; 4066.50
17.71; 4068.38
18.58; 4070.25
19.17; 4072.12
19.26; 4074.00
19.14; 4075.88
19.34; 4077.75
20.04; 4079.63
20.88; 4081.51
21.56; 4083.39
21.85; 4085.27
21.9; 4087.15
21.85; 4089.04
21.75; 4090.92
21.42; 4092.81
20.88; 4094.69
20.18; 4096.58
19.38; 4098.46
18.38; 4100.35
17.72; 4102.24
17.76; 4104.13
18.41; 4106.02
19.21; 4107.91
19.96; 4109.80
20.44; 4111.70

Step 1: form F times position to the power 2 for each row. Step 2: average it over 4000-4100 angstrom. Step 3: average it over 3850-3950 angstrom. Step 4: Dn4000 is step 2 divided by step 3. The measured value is 1.96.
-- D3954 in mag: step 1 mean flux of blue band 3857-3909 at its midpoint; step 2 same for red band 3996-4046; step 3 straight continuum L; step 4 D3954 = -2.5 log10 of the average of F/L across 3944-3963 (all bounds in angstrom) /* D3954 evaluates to 0.21 mag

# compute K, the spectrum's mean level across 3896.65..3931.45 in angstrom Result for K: 12.6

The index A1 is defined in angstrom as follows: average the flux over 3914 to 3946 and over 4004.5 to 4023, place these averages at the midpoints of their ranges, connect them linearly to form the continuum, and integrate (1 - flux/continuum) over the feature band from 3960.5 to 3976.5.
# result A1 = 6.7 angstrom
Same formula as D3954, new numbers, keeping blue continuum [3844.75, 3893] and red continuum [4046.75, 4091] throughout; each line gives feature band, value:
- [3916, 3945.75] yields 0.27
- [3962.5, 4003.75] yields 0.05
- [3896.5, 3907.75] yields -0.07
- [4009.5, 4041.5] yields -0.19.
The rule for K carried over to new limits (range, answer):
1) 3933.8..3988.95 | 11.9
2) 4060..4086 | 19.2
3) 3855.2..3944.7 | 10.9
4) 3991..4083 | 19.6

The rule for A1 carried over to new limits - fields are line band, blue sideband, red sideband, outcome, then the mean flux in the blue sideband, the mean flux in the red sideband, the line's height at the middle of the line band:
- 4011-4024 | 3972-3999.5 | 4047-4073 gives -3.3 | 16.7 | 18.5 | 17.5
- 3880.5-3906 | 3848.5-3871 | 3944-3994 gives 0.0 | 10.4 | 13.4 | 11.3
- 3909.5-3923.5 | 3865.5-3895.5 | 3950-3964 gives -3.7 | 10.3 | 12.7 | 11.5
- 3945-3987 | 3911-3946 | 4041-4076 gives 1.7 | 10.8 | 18.5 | 13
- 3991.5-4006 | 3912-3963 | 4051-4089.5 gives -4.1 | 11.5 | 19.3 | 15.1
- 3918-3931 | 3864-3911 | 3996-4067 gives 1.8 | 11.1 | 19.7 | 13.3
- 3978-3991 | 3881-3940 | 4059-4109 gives -2.3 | 11.2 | 19.5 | 14.8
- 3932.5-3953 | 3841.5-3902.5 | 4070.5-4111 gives 5.1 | 10.5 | 20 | 13.5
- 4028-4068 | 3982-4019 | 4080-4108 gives 2.9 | 19.8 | 20.2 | 20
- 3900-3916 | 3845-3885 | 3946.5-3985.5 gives -3.4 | 10.2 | 12.3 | 11.1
